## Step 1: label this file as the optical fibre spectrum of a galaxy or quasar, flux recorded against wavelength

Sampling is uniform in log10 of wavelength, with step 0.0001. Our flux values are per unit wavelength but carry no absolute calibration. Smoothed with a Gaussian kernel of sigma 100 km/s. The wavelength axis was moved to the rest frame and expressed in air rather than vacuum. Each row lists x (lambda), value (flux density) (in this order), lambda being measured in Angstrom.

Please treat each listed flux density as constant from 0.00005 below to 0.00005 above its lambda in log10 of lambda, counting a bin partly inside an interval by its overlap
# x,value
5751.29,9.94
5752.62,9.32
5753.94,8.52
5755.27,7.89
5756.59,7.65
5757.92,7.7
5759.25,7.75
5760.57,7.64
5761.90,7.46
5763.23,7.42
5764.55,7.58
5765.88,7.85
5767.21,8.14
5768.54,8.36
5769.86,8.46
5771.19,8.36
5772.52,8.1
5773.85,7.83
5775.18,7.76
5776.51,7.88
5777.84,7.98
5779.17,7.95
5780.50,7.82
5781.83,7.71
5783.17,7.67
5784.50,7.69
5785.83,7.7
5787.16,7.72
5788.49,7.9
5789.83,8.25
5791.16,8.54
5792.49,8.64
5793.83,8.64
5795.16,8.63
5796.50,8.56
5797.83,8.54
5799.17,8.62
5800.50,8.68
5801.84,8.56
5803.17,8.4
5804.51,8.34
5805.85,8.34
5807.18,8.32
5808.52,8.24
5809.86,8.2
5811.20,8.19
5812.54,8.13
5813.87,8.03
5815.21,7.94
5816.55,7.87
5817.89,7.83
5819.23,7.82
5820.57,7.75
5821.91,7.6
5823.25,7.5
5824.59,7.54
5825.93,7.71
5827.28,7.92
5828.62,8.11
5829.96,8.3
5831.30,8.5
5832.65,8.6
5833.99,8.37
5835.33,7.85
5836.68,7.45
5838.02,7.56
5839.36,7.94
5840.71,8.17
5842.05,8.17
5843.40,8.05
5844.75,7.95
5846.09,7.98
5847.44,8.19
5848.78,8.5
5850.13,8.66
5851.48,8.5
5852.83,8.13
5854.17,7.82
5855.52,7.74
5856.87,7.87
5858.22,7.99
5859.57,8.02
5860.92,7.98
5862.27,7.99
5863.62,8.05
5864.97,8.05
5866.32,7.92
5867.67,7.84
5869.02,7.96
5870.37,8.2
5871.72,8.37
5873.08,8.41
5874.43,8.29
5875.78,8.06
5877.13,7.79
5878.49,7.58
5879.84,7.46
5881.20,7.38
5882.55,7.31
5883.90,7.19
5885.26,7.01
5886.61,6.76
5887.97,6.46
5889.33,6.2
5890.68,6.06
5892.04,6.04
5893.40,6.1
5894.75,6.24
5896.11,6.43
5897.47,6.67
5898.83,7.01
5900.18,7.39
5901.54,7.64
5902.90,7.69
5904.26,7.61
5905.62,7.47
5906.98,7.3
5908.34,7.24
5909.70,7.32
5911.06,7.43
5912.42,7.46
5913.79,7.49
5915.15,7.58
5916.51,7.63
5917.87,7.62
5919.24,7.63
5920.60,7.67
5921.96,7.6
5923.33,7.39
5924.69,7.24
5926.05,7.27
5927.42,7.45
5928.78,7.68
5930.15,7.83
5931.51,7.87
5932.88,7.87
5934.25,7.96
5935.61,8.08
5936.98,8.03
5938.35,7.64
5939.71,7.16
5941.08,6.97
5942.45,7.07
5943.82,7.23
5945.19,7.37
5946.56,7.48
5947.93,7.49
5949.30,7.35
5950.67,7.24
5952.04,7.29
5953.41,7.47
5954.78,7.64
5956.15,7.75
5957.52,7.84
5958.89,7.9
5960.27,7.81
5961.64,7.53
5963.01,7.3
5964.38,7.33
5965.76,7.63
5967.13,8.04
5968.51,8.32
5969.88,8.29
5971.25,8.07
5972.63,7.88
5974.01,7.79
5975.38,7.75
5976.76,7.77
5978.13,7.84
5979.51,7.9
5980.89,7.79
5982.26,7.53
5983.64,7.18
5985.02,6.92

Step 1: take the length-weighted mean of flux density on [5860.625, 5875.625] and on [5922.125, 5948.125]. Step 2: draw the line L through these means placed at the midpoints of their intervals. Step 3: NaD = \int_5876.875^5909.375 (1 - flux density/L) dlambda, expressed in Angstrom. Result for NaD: 3.7 Angstrom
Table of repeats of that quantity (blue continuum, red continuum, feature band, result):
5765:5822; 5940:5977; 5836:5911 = 2.8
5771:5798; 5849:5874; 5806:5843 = 0.4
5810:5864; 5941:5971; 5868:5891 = 1.1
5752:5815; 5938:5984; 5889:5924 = 2.7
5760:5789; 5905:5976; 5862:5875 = -0.7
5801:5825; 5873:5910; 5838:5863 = -1.6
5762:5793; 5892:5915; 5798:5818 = -1.3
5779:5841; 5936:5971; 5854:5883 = -0.1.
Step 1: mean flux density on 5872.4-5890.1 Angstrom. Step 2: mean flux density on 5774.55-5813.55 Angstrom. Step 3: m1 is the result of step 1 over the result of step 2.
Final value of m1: 0.90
